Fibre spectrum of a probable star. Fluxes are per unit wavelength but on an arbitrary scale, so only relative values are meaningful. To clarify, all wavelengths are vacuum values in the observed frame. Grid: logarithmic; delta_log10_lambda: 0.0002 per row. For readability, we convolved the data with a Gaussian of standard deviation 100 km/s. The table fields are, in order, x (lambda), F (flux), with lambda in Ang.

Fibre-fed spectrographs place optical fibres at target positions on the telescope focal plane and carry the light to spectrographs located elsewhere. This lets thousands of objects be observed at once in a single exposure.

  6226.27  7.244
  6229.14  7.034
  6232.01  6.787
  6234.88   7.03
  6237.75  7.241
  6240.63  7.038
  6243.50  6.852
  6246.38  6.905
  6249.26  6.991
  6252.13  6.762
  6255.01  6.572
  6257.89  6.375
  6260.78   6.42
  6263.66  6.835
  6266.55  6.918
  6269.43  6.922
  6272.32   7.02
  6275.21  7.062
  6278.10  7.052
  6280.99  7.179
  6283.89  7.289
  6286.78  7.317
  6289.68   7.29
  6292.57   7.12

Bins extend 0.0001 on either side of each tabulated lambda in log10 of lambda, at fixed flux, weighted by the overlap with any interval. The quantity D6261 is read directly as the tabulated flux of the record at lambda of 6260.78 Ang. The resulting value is 6.42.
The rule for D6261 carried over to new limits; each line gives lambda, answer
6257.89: 6.375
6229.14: 7.034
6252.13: 6.762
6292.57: 7.12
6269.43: 6.922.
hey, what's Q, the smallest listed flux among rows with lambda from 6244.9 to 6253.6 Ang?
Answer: 6.762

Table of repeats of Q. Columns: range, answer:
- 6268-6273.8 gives 6.922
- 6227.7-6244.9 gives 6.787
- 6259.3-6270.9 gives 6.42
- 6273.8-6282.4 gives 7.052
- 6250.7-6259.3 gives 6.375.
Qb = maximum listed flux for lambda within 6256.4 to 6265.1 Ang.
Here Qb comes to 6.835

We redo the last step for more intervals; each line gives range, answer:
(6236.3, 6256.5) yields 7.241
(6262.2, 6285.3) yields 7.289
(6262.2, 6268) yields 6.918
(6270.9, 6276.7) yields 7.062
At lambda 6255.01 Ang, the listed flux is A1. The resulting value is 6.572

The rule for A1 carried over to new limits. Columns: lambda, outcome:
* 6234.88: 7.03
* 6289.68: 7.29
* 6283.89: 7.289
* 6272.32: 7.02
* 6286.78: 7.317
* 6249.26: 6.991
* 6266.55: 6.918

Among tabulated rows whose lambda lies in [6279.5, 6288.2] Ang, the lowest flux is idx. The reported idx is 7.179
